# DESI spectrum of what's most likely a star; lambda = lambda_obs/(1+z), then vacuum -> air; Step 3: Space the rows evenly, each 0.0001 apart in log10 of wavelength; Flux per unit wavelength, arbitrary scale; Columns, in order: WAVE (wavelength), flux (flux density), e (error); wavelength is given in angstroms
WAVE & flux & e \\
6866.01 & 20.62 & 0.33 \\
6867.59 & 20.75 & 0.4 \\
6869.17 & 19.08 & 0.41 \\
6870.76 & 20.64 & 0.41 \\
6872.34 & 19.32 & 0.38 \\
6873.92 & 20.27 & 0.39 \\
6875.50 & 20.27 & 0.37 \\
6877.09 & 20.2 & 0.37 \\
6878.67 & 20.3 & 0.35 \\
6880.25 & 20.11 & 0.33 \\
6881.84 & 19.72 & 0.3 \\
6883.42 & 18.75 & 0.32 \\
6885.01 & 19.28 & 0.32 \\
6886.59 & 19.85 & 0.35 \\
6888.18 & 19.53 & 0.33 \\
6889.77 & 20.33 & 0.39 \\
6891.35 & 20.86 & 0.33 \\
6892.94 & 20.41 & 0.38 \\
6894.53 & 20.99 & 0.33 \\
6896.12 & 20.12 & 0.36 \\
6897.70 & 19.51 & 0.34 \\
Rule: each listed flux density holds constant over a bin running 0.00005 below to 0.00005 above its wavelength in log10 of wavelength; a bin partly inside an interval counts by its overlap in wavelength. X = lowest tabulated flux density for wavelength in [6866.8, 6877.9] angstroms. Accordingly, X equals 19.08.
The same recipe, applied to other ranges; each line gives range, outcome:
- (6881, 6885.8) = 18.75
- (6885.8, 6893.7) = 19.53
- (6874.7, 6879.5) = 20.2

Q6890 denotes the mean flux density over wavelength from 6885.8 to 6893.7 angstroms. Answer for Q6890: 20.2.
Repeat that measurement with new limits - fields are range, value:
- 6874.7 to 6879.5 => 20.3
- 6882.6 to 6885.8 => 19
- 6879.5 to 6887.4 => 19.5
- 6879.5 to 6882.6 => 19.9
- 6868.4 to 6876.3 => 19.9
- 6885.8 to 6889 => 19.7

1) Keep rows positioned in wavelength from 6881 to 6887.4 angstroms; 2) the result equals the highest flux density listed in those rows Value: 19.85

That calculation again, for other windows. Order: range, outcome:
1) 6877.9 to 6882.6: 20.3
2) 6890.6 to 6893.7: 20.86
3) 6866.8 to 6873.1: 20.75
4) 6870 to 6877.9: 20.64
